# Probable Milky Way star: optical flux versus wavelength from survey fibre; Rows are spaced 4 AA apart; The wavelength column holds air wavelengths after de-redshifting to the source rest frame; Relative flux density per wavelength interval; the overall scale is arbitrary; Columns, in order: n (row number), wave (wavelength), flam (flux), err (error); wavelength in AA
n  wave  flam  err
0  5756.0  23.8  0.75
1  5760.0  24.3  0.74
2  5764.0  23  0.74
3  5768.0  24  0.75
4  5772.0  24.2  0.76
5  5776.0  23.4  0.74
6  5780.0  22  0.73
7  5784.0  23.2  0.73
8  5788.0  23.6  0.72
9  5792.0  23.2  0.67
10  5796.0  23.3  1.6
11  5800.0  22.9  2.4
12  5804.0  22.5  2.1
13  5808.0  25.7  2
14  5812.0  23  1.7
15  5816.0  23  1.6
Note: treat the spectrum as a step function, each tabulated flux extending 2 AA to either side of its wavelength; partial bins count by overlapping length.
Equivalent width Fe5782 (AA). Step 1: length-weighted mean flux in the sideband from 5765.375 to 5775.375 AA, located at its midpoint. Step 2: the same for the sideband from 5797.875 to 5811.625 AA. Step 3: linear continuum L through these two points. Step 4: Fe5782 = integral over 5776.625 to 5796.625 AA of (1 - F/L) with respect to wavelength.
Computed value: 0.60 AA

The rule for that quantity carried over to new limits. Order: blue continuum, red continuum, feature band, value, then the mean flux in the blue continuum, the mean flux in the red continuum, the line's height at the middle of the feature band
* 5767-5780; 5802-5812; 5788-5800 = 0.3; 23.6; 23.9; 23.8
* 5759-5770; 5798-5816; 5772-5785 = 0.3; 23.7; 23.5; 23.6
